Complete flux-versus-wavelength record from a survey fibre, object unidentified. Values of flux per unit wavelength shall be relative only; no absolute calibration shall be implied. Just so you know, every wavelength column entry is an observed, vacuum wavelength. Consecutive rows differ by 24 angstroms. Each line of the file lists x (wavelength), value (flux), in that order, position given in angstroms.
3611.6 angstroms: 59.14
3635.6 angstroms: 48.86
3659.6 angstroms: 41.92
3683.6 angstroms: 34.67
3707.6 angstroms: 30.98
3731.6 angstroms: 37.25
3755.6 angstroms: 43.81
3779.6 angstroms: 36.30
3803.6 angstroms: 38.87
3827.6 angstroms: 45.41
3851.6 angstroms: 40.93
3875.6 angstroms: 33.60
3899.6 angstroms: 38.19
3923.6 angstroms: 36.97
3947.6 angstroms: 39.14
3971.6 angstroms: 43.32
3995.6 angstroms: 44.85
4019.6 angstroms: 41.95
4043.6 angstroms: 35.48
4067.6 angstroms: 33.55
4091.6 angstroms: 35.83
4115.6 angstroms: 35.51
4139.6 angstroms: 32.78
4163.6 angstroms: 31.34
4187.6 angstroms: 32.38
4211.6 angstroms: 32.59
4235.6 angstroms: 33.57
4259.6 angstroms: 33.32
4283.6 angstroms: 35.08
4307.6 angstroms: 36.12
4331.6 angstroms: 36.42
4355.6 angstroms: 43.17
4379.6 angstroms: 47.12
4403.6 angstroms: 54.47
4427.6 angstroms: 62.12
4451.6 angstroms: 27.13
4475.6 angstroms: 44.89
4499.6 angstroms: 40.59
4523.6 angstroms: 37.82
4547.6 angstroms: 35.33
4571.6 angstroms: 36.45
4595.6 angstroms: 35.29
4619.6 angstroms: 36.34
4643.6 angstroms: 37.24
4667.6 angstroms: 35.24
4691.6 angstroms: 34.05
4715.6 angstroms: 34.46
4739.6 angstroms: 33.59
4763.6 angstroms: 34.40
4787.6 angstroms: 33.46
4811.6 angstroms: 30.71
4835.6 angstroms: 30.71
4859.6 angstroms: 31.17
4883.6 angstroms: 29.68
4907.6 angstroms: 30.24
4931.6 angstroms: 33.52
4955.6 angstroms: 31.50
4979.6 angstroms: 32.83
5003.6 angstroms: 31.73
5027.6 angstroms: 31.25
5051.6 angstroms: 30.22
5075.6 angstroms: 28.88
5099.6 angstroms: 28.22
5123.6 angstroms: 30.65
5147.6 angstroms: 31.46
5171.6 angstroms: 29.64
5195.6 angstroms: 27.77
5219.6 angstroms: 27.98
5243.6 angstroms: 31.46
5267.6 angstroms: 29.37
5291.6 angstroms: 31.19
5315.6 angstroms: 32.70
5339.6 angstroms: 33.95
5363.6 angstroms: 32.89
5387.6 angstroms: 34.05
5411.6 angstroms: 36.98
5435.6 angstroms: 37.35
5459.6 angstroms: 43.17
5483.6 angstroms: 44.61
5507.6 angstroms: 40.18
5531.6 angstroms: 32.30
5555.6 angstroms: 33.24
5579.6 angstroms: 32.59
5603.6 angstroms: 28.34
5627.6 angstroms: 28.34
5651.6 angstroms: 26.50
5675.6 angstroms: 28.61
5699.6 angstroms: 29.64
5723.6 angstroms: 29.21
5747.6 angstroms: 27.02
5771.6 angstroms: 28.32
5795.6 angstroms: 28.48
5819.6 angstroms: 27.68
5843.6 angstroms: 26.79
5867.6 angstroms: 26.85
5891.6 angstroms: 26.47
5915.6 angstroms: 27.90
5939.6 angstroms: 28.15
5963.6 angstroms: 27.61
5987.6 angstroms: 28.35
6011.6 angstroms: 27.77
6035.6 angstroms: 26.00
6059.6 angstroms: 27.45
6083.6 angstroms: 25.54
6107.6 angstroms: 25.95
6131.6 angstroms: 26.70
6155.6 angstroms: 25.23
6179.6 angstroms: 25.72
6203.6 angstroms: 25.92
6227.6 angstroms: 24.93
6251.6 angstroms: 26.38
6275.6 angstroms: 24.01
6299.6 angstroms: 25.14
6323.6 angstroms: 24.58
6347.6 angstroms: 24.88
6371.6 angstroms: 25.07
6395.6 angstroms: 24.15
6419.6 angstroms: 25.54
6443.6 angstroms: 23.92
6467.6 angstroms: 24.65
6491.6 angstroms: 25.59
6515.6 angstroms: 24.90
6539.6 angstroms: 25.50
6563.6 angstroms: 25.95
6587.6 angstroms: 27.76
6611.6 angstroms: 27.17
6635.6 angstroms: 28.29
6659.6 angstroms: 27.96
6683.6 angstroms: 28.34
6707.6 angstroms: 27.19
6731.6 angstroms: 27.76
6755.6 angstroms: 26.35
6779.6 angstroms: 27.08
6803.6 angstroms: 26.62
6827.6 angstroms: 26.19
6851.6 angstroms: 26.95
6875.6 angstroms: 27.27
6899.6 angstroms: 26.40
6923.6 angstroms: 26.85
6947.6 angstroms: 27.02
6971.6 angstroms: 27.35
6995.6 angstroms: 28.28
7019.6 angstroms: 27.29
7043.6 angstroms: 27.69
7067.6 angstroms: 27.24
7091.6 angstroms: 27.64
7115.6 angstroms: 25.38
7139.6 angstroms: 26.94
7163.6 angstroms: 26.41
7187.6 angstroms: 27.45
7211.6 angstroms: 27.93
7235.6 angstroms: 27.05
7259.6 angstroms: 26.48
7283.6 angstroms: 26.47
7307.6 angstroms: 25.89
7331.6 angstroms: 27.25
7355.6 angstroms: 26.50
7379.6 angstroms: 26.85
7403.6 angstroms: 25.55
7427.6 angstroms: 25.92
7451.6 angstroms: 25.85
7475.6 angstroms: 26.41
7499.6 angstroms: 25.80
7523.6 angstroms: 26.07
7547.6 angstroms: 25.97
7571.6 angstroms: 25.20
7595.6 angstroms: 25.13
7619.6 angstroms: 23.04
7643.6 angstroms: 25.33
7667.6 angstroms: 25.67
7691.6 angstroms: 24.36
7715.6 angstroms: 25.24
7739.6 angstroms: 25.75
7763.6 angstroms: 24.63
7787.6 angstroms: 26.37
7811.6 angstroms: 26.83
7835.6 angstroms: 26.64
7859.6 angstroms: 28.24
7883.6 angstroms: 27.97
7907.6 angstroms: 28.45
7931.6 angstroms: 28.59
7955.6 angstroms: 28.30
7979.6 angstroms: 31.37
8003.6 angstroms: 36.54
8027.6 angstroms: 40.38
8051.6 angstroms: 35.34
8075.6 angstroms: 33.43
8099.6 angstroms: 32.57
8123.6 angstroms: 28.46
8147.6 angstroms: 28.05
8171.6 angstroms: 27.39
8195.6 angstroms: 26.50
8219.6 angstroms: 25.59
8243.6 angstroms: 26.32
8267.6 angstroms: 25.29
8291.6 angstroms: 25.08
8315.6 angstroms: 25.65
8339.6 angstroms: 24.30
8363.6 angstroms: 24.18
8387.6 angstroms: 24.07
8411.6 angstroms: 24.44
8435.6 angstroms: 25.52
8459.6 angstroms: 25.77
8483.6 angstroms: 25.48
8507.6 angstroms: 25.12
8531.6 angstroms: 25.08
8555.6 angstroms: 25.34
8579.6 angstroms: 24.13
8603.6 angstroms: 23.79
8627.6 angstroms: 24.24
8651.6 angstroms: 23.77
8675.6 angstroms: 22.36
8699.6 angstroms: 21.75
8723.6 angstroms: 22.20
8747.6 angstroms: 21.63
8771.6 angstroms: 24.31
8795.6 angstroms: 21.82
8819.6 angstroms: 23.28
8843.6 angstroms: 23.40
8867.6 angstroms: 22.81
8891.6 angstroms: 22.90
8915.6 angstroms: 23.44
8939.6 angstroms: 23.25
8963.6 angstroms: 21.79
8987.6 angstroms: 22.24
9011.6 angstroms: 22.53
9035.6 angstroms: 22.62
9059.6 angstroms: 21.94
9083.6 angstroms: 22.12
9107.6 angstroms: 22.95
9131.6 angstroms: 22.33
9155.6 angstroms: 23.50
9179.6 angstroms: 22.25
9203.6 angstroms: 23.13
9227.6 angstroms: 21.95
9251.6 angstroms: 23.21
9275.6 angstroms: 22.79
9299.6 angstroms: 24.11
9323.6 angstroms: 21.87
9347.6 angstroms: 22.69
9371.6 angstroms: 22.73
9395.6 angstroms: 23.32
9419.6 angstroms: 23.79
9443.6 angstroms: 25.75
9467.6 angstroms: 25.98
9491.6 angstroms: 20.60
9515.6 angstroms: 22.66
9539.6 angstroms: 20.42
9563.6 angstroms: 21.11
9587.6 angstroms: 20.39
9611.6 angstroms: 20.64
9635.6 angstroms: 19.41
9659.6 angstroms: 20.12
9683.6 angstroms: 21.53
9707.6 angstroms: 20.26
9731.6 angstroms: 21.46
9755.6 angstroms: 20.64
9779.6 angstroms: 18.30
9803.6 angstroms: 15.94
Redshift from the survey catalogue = 1.86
